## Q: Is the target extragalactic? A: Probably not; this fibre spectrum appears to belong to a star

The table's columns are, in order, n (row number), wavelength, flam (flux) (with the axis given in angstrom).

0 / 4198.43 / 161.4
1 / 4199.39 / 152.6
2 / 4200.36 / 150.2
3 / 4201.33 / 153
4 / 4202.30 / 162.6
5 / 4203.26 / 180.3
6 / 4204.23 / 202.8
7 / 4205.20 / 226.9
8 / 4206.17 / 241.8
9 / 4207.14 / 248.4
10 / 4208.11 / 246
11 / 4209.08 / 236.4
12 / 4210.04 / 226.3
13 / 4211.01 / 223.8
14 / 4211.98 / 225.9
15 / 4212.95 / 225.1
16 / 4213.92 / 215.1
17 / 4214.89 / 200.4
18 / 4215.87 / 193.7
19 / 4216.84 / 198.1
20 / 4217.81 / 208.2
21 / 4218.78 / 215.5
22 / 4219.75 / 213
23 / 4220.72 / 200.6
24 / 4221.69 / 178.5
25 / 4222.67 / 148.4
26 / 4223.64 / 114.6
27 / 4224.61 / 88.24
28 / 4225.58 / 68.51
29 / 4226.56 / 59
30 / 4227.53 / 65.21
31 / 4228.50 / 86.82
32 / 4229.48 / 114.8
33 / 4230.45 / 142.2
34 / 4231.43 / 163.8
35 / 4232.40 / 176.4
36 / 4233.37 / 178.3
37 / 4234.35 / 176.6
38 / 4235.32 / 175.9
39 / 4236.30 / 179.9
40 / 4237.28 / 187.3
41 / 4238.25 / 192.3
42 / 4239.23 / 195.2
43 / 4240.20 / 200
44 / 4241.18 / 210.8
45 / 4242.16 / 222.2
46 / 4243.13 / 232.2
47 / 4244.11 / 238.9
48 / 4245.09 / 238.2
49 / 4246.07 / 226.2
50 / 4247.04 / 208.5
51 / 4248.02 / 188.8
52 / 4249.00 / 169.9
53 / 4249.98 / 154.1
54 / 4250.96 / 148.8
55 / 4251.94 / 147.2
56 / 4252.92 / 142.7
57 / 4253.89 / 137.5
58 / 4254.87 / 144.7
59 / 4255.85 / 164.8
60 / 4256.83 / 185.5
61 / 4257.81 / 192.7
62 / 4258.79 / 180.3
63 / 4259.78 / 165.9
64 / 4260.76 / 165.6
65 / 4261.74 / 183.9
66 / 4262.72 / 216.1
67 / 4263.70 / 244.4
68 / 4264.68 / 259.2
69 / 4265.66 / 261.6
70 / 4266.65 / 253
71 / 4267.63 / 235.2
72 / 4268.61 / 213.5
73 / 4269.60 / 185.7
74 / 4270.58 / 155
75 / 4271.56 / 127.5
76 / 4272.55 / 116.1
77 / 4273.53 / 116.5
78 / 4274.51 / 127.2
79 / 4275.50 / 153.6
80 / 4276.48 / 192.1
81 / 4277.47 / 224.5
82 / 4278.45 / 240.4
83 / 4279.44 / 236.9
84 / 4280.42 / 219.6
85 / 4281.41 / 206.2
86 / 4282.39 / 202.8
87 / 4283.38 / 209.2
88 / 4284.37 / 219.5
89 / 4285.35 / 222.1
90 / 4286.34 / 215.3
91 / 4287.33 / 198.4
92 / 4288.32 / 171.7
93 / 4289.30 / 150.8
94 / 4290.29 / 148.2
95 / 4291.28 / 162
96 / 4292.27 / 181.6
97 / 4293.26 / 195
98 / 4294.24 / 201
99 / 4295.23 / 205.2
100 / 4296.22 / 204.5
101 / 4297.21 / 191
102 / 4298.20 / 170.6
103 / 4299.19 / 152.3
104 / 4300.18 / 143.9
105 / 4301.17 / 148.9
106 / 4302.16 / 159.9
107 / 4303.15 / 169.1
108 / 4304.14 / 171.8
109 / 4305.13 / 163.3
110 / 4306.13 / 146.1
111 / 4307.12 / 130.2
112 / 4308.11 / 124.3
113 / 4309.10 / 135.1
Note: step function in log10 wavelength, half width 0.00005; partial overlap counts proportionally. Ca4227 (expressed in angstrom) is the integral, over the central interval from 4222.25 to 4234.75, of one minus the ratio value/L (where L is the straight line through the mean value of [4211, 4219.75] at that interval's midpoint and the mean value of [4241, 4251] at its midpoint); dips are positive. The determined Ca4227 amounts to 5.2 angstrom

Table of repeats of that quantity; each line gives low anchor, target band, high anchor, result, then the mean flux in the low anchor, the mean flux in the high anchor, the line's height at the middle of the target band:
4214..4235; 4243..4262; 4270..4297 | -1.31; 153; 185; 169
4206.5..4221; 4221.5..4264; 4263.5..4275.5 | 7.17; 219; 188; 203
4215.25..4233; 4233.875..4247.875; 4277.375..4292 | -3.76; 147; 201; 162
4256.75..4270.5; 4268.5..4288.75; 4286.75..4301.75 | 0.39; 209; 175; 193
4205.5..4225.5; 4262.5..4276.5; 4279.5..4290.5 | 0.69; 200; 200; 200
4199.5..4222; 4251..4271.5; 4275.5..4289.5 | 1.74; 207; 207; 207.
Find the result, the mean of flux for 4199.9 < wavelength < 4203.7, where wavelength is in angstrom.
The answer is 161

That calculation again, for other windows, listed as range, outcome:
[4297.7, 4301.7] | 154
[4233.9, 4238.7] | 182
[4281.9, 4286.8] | 214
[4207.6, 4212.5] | 232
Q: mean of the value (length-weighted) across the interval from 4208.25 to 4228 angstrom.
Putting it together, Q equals 177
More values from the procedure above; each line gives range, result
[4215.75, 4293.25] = 180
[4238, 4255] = 190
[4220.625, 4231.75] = 116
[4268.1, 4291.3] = 184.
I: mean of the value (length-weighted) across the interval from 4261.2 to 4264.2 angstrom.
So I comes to 215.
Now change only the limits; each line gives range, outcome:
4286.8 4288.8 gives 185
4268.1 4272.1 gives 170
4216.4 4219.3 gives 208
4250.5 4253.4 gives 146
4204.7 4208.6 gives 240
